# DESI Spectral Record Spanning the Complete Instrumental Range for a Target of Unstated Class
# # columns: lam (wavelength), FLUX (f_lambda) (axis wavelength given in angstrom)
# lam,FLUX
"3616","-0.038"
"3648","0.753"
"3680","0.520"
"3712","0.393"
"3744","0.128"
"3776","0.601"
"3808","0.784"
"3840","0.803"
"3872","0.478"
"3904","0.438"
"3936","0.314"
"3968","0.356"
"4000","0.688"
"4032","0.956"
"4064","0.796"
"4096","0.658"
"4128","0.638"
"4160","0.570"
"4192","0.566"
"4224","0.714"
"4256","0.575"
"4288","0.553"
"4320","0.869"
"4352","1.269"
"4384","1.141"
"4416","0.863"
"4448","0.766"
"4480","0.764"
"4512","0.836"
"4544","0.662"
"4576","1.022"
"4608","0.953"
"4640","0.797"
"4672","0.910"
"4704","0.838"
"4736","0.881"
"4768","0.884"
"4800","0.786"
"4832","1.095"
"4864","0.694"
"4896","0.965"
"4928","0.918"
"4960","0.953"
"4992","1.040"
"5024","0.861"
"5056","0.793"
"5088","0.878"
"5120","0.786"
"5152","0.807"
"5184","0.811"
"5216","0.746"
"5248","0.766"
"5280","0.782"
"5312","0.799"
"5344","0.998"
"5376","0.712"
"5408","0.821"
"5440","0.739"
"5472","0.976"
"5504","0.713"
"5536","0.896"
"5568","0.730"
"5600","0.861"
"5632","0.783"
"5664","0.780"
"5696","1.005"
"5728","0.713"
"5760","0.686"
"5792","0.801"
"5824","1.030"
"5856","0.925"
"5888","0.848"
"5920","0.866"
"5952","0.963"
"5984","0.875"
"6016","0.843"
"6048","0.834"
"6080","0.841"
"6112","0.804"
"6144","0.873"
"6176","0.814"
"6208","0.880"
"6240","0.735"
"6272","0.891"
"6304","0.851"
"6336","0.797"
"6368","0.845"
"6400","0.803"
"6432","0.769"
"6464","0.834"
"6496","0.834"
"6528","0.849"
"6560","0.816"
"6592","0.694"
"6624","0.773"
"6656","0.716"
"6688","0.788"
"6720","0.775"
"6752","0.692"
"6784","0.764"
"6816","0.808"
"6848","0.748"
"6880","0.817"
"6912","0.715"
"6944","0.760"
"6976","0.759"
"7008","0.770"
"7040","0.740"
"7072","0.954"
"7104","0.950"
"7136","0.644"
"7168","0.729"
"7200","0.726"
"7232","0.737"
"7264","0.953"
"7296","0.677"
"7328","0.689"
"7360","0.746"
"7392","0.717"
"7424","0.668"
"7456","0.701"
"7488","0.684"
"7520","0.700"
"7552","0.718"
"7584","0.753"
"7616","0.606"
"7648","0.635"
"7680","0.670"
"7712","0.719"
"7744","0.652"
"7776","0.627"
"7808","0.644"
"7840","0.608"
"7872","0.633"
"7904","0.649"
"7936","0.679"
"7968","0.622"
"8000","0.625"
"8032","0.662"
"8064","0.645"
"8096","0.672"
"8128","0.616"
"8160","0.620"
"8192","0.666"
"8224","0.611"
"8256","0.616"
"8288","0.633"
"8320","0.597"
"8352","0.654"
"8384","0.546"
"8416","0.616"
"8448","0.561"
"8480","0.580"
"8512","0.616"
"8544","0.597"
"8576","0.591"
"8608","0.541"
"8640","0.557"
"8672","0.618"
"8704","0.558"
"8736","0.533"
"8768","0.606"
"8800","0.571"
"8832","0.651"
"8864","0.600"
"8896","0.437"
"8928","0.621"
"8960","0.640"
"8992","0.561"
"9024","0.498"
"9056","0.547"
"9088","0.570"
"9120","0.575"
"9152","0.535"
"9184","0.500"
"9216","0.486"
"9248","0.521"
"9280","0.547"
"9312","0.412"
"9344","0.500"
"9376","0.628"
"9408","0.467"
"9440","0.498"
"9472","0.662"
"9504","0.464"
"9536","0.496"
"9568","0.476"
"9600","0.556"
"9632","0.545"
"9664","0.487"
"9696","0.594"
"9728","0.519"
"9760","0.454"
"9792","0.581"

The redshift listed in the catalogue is 0.080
